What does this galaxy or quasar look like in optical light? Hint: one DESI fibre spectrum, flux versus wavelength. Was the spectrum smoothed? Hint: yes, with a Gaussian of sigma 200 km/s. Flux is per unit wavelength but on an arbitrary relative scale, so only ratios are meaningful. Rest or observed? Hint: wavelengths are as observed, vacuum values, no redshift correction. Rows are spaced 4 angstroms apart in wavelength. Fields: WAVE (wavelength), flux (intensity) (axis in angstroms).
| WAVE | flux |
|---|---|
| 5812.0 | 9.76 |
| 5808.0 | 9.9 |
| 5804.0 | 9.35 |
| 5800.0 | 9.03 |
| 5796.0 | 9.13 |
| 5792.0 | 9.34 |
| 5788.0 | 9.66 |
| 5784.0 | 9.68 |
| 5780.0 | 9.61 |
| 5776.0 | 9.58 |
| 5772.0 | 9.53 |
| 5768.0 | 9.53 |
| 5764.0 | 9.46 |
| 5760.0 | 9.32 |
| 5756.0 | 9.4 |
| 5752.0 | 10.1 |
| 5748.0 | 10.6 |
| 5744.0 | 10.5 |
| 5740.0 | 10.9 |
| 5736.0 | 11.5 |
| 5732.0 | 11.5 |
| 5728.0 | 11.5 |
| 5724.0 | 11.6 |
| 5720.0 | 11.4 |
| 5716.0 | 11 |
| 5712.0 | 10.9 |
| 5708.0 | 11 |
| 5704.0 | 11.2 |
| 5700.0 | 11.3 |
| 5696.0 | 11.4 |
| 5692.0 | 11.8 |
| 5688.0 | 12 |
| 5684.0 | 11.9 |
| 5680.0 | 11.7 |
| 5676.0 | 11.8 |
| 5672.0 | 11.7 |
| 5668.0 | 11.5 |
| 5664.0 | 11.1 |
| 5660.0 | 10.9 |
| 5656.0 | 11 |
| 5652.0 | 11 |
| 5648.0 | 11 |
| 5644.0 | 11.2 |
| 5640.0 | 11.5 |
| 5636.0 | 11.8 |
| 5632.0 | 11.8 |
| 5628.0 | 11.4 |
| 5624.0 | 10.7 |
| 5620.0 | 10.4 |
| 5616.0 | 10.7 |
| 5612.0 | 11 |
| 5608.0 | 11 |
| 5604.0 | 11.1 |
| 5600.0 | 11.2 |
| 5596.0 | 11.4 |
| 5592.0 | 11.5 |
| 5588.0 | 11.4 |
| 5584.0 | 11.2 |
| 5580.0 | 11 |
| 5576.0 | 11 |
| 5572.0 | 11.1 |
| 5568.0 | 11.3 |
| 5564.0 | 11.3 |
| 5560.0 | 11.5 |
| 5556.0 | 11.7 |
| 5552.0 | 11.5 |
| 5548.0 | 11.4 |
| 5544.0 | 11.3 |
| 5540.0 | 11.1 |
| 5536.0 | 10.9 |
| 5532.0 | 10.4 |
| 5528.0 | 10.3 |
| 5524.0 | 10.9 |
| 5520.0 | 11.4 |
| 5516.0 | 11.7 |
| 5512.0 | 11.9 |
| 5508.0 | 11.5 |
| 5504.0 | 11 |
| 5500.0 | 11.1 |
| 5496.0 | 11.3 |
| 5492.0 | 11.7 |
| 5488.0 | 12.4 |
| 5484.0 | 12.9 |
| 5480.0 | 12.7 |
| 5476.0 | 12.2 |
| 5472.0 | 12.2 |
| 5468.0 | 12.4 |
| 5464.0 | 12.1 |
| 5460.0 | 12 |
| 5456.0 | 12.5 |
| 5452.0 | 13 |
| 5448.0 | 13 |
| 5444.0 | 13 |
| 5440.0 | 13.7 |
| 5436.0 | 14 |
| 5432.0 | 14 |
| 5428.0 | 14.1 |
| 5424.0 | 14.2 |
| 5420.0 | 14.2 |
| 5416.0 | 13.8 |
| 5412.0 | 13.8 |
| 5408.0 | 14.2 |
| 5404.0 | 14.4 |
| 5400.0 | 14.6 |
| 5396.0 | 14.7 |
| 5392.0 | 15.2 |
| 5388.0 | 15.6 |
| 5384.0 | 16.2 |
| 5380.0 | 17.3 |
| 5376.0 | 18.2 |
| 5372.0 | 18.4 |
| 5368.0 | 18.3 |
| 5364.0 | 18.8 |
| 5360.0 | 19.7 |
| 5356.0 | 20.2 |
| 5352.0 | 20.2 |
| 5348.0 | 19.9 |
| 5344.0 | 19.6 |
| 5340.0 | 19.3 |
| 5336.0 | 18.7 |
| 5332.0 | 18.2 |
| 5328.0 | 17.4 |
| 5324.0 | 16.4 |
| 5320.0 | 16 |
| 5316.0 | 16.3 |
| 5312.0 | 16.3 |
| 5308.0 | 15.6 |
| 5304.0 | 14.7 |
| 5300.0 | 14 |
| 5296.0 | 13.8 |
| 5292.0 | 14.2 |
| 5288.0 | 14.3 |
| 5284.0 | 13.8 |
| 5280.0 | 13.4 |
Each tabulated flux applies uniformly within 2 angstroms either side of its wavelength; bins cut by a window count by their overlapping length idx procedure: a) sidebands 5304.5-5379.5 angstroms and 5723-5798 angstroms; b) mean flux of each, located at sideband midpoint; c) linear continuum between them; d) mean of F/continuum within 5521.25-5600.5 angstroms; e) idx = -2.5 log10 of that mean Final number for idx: 0.24 mag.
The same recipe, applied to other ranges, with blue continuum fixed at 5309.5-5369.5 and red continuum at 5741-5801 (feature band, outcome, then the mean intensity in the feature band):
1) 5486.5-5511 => 0.30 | 11.5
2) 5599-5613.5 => 0.17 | 11.1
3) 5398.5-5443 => 0.19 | 14.1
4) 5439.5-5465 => 0.25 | 12.7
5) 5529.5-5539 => 0.33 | 10.7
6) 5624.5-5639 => 0.08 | 11.6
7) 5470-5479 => 0.26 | 12.3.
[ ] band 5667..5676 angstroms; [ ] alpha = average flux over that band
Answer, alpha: 11.7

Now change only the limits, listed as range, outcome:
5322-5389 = 18.4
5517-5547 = 10.9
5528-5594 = 11.2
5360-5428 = 15.8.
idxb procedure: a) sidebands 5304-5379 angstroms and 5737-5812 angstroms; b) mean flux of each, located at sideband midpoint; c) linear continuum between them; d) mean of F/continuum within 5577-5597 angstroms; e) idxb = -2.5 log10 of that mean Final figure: 0.18 mag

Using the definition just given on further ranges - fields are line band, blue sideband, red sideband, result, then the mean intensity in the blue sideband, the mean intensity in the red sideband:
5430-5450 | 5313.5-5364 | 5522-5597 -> 0.121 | 18.5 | 11.2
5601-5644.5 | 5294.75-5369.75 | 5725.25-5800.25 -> 0.123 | 17.6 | 10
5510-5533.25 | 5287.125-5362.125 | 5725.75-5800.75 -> 0.245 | 17.1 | 10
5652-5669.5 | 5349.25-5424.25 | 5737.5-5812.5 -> 0.058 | 16.5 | 9.72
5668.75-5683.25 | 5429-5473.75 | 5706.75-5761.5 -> -0.045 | 12.9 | 10.8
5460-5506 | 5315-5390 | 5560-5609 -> 0.188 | 18.2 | 11.2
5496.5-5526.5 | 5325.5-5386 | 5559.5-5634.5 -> 0.215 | 18.7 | 11.2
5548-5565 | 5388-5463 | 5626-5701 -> 0.093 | 13.8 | 11.5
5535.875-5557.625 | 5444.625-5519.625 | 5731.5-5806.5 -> 0.023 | 12.1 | 9.85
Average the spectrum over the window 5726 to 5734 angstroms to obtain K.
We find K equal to 11.5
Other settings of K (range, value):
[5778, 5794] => 9.57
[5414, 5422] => 14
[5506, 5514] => 11.7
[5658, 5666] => 11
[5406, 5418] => 13.9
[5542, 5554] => 11.4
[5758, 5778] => 9.48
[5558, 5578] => 11.2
